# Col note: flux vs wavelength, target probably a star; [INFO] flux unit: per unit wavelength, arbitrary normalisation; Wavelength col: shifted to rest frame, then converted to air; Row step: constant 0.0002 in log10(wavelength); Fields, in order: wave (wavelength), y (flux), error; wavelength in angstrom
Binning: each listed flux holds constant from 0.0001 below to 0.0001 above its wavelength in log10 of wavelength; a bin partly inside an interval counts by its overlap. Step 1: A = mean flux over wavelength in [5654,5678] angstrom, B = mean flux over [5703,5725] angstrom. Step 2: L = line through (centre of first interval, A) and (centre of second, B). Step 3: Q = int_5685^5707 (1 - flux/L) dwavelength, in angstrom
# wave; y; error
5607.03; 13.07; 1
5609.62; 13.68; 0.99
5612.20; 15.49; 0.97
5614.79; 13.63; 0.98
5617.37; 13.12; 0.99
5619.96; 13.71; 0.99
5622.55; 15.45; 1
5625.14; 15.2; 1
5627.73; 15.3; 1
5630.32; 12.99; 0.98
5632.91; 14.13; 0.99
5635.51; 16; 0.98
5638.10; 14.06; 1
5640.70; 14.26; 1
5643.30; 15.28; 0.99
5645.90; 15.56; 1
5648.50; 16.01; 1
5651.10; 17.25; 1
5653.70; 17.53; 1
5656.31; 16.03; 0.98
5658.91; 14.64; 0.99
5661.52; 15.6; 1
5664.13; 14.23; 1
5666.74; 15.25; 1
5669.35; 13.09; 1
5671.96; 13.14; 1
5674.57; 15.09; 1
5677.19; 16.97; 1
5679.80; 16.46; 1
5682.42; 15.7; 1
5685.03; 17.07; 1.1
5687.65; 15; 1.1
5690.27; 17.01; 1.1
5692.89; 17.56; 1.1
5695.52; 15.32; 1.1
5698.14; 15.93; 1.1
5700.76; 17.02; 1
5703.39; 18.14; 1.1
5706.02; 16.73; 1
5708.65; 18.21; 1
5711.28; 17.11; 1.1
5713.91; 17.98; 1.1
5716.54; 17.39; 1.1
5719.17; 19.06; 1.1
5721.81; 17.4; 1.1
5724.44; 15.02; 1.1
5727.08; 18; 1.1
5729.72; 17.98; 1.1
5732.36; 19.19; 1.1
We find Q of -0.1 angstrom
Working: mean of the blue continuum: 15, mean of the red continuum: 17.5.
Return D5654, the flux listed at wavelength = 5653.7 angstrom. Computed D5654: 17.53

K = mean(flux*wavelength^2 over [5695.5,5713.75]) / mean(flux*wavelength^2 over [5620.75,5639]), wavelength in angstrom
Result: 1.19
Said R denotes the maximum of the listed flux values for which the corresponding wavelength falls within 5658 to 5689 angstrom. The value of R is 17.07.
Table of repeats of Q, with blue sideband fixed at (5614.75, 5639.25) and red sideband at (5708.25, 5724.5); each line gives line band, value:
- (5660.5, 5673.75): 1.31 angstrom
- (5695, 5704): 0.22 angstrom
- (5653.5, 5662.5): -0.15 angstrom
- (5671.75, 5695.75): 0.51 angstrom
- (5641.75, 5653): -0.69 angstrom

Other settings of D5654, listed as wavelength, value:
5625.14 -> 15.2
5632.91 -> 14.13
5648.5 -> 16.01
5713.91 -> 17.98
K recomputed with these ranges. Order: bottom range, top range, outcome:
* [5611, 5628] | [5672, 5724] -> 1.19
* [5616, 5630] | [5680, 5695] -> 1.16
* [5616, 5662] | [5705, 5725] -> 1.19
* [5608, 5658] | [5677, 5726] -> 1.16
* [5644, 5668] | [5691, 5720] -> 1.11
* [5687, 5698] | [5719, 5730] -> 1.07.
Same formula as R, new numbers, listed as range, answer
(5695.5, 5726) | 19.06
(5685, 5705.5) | 18.14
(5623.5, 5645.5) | 16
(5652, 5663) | 17.53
